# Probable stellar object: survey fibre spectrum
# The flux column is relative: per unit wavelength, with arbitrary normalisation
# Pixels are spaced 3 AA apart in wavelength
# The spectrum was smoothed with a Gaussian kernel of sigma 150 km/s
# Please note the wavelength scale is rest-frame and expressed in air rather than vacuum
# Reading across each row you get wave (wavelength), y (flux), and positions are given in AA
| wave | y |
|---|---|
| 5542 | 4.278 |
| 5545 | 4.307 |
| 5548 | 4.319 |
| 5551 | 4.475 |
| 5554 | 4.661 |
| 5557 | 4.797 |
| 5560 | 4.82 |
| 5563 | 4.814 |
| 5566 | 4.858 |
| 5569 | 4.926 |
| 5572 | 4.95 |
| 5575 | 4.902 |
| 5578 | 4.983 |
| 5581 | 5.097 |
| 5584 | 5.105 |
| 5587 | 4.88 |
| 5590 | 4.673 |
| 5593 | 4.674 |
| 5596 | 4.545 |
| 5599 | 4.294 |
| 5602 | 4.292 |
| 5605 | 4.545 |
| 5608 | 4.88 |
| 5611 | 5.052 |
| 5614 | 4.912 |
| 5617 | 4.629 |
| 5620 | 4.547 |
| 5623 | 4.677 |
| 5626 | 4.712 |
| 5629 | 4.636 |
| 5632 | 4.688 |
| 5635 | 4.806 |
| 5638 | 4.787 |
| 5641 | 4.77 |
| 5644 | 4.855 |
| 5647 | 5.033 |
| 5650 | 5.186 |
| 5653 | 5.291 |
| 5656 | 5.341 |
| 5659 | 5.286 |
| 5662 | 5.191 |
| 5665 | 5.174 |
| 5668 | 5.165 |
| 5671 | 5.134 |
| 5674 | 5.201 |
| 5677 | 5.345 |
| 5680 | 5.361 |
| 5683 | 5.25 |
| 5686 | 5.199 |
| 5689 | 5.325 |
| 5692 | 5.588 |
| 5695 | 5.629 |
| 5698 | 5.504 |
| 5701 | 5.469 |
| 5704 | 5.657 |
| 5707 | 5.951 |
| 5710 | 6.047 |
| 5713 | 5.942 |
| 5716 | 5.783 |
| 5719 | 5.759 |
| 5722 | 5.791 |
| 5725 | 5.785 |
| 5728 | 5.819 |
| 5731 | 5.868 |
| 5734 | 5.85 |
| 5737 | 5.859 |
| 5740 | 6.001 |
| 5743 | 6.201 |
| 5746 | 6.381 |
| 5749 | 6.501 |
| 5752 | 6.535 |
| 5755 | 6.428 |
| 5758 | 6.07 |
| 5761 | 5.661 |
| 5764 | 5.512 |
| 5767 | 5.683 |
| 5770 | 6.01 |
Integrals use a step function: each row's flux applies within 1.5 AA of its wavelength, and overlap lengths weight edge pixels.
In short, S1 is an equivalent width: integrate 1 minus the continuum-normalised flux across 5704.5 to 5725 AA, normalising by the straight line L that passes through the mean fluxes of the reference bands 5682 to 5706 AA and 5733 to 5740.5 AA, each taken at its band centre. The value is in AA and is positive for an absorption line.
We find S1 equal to -0.7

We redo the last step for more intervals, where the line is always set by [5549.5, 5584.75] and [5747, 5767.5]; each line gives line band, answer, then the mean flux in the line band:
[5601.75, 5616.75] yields 1.07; 4.76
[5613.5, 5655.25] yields 3.66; 4.83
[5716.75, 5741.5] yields 0.26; 5.84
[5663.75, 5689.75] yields 1.53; 5.24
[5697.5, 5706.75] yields 0.20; 5.6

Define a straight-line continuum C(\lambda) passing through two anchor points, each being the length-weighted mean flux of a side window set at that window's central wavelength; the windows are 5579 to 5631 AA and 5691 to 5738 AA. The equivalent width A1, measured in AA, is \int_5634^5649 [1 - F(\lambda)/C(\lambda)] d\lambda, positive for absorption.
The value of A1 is 0.6 AA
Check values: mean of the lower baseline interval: 4.72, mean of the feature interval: 4.86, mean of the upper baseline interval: 5.77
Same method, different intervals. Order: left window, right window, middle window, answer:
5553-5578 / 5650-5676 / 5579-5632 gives 3.0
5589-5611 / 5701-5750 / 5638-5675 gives 0.5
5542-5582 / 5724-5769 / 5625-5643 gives 1.7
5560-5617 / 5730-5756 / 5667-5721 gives 2.1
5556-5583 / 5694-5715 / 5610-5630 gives 1.9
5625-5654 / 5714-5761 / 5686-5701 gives 0.1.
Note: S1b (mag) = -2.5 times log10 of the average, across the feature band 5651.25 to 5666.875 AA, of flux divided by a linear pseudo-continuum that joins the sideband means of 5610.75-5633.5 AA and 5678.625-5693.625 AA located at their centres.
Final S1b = -0.04 mag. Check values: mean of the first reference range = 4.71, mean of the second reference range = 5.35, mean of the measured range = 5.25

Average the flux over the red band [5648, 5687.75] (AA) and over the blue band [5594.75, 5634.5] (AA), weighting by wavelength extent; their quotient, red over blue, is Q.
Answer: 1.1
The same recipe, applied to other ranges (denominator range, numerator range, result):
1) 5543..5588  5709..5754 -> 1.26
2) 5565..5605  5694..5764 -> 1.24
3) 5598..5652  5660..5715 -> 1.15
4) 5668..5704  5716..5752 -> 1.12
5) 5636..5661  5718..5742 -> 1.15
